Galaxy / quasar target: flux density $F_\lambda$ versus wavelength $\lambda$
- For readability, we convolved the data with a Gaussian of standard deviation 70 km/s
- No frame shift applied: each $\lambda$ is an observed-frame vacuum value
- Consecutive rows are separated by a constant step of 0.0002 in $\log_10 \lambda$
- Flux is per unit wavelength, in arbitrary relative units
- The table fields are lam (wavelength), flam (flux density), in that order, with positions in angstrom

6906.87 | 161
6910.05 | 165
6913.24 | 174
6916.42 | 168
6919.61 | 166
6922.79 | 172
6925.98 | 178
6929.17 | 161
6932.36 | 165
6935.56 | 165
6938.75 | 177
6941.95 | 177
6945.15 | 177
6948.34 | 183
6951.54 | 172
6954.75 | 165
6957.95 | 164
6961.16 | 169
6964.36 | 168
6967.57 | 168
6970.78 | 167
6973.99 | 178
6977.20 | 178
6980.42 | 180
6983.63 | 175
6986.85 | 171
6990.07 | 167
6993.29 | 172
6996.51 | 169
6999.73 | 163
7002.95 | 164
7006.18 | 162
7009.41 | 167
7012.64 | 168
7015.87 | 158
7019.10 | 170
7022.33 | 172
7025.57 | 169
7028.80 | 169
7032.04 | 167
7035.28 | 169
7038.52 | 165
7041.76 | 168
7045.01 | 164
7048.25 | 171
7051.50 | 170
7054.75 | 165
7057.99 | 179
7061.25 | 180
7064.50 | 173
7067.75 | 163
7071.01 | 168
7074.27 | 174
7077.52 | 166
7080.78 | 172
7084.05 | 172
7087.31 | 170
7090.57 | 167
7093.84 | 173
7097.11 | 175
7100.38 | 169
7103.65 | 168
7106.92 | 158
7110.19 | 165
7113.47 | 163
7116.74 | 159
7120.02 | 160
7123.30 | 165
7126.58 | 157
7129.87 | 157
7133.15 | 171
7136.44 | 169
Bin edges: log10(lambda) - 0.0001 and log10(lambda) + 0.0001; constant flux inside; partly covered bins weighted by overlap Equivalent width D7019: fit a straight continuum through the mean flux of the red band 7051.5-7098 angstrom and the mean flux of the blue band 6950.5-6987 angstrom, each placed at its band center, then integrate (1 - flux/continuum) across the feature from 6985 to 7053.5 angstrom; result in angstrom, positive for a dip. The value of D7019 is 1.5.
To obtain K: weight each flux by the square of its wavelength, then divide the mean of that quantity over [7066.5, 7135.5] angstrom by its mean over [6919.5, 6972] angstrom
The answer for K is 1.02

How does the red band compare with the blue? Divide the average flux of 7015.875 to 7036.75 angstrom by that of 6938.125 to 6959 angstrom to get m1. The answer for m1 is 0.97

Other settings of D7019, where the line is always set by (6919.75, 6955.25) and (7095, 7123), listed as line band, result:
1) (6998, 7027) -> 0.5 angstrom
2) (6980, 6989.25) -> -0.2 angstrom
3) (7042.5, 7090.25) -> -1.1 angstrom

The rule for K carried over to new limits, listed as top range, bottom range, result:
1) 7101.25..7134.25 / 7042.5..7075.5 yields 0.97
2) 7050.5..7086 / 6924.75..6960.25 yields 1.04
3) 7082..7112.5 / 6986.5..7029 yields 1.03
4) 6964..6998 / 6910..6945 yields 1.03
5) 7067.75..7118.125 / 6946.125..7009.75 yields 1.02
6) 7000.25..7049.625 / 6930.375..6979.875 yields 0.99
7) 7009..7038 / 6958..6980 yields 0.99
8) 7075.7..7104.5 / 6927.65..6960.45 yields 1.04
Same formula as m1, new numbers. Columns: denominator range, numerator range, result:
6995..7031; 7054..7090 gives 1.03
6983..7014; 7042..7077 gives 1.02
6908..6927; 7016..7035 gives 0.99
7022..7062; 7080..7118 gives 0.99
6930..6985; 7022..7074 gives 0.99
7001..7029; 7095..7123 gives 0.99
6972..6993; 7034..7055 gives 0.96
